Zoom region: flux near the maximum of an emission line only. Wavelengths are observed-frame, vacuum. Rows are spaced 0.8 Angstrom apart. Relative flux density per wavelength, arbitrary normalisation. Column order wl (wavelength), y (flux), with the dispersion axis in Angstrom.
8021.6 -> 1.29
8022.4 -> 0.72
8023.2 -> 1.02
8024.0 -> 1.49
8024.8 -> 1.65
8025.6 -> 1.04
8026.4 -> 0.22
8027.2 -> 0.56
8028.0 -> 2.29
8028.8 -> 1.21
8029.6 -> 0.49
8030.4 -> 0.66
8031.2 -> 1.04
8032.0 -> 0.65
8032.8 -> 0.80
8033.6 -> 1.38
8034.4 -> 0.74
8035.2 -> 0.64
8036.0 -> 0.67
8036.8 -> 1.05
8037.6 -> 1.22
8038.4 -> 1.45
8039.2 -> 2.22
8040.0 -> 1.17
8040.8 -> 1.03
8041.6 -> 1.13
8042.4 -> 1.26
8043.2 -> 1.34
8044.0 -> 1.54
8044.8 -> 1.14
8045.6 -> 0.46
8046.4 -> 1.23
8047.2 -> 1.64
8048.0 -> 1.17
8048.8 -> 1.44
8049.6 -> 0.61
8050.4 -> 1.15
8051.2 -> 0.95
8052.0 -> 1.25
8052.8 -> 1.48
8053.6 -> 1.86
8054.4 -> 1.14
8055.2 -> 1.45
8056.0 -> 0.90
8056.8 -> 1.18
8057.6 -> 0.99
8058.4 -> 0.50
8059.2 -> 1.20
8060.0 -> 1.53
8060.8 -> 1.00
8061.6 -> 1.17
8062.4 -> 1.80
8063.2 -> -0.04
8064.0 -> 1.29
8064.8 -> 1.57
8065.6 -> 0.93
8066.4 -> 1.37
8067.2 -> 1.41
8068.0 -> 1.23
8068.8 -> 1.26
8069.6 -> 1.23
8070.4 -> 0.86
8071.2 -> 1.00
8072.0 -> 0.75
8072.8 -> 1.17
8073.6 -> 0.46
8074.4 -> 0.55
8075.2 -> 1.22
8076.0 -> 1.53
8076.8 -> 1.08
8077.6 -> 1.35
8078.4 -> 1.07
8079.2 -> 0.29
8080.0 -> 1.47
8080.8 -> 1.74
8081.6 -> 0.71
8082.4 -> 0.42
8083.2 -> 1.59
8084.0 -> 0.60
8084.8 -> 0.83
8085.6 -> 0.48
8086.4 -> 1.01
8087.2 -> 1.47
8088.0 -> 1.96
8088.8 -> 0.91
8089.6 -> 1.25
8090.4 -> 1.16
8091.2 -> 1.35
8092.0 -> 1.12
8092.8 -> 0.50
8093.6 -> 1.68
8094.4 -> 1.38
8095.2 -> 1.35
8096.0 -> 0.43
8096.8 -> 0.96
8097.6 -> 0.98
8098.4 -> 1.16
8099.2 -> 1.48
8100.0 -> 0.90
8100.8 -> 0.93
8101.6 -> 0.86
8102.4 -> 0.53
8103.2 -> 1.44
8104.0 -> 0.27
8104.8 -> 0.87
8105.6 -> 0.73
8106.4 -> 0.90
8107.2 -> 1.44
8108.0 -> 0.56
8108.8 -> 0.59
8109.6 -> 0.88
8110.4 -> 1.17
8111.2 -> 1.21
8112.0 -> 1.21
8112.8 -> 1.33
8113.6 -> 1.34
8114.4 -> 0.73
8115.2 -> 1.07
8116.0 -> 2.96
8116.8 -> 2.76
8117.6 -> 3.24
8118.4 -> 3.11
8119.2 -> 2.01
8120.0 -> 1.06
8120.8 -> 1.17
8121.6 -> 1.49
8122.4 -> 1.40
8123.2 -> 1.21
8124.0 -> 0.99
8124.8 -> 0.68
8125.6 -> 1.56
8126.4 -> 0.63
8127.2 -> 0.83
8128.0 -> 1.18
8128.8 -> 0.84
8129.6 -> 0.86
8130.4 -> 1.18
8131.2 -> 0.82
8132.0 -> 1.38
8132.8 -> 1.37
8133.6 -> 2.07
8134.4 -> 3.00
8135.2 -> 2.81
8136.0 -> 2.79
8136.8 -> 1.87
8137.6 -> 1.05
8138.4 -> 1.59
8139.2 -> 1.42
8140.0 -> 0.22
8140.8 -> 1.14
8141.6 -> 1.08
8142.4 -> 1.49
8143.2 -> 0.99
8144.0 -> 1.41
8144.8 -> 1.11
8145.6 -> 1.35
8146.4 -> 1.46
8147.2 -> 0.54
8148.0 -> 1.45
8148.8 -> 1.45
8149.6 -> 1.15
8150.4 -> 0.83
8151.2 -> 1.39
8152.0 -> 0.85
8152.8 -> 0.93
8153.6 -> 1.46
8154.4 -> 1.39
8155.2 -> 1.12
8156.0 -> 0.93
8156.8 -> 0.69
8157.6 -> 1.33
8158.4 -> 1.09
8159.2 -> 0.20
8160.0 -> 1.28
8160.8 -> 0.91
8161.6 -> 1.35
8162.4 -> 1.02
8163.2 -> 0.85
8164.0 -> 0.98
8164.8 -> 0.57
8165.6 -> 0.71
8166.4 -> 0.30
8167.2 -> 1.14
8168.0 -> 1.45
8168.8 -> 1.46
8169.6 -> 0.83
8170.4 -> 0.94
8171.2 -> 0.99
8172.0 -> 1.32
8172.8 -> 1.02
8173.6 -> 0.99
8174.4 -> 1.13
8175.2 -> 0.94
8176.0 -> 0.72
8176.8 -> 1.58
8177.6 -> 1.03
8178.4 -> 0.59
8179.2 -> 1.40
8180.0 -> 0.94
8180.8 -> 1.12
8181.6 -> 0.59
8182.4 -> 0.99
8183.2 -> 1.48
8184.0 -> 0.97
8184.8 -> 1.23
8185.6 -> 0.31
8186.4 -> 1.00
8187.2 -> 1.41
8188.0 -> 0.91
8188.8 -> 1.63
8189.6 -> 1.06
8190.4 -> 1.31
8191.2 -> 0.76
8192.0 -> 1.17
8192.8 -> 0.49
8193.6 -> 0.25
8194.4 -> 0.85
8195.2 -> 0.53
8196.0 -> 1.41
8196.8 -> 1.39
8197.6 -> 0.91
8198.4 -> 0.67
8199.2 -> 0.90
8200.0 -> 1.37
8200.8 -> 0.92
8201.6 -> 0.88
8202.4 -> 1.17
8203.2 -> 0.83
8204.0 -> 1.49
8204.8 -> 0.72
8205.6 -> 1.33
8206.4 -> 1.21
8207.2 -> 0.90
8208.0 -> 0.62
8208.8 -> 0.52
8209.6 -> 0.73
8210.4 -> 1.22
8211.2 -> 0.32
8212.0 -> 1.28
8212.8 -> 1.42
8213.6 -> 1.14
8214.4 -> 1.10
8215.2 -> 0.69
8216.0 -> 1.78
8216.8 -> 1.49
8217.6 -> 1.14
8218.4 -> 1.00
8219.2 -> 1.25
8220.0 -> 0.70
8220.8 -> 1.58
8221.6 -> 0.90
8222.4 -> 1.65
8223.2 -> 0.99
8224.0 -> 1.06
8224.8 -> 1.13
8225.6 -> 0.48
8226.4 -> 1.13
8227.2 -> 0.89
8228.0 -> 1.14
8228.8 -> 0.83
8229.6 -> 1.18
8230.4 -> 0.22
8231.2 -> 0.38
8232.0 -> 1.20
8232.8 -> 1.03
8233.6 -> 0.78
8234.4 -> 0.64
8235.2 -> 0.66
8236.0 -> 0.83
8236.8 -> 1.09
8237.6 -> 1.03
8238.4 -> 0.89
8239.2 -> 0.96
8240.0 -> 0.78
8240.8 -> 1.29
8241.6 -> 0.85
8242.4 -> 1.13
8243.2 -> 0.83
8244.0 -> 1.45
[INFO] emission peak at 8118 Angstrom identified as [S II]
